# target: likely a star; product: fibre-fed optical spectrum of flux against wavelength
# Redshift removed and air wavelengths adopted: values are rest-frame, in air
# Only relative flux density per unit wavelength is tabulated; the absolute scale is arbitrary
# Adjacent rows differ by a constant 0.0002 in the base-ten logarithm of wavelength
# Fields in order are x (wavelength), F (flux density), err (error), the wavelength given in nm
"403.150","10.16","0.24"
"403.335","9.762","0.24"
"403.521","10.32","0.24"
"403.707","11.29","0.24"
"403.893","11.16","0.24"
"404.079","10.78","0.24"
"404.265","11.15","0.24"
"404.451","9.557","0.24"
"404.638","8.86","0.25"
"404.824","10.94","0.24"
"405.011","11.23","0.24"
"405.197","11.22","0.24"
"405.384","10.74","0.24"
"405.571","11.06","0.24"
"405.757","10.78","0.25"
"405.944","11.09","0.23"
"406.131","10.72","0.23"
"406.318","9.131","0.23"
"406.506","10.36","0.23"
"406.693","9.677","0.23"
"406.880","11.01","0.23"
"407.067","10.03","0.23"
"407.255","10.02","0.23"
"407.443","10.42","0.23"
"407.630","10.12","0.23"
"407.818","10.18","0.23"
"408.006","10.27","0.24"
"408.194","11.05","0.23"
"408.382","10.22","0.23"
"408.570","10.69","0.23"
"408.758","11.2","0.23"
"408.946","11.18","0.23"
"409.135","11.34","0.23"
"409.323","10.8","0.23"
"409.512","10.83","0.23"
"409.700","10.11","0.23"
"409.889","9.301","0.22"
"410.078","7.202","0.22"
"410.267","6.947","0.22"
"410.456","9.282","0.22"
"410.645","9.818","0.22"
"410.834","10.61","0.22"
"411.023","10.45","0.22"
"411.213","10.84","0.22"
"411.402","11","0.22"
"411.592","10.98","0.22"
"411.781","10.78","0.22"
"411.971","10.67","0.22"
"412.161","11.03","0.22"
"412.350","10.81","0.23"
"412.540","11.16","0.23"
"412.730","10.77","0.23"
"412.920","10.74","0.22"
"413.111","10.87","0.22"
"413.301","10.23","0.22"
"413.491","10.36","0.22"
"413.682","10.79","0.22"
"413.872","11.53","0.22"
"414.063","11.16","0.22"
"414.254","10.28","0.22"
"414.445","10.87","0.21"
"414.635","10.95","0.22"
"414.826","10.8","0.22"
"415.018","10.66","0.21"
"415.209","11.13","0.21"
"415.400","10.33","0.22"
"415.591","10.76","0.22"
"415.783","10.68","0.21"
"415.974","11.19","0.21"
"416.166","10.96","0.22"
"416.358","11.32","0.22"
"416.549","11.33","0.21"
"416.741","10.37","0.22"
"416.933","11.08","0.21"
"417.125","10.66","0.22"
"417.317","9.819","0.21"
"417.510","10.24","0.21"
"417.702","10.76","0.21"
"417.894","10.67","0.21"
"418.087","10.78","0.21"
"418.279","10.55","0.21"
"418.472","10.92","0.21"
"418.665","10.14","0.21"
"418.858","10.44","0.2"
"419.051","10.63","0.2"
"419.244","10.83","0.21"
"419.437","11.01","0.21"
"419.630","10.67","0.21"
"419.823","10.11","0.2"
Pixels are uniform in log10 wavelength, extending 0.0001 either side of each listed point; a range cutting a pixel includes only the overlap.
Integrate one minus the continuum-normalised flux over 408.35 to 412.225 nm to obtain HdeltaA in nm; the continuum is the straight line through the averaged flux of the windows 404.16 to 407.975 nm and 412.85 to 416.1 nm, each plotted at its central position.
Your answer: 0.13 nm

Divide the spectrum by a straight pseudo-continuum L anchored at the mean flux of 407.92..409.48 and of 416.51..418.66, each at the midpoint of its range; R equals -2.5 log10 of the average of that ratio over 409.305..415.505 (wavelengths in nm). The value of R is 0.03 mag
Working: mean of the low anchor 10.8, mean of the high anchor 10.6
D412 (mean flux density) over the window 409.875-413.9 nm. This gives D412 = 10.3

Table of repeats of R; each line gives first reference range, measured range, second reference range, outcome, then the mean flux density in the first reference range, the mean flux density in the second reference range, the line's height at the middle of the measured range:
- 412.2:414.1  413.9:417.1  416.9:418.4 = -0.019 mag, 10.8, 10.6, 10.7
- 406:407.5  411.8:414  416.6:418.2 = -0.042 mag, 10.2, 10.6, 10.4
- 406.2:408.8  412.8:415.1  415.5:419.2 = -0.021 mag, 10.3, 10.7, 10.6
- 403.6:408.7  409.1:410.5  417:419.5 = 0.123 mag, 10.5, 10.6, 10.5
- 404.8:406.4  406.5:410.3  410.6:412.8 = 0.060 mag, 10.8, 10.8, 10.8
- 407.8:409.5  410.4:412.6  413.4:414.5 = 0.018 mag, 10.8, 10.8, 10.8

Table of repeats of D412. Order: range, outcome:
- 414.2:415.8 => 10.7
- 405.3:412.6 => 10.4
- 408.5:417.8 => 10.6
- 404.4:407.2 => 10.4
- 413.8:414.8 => 10.9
